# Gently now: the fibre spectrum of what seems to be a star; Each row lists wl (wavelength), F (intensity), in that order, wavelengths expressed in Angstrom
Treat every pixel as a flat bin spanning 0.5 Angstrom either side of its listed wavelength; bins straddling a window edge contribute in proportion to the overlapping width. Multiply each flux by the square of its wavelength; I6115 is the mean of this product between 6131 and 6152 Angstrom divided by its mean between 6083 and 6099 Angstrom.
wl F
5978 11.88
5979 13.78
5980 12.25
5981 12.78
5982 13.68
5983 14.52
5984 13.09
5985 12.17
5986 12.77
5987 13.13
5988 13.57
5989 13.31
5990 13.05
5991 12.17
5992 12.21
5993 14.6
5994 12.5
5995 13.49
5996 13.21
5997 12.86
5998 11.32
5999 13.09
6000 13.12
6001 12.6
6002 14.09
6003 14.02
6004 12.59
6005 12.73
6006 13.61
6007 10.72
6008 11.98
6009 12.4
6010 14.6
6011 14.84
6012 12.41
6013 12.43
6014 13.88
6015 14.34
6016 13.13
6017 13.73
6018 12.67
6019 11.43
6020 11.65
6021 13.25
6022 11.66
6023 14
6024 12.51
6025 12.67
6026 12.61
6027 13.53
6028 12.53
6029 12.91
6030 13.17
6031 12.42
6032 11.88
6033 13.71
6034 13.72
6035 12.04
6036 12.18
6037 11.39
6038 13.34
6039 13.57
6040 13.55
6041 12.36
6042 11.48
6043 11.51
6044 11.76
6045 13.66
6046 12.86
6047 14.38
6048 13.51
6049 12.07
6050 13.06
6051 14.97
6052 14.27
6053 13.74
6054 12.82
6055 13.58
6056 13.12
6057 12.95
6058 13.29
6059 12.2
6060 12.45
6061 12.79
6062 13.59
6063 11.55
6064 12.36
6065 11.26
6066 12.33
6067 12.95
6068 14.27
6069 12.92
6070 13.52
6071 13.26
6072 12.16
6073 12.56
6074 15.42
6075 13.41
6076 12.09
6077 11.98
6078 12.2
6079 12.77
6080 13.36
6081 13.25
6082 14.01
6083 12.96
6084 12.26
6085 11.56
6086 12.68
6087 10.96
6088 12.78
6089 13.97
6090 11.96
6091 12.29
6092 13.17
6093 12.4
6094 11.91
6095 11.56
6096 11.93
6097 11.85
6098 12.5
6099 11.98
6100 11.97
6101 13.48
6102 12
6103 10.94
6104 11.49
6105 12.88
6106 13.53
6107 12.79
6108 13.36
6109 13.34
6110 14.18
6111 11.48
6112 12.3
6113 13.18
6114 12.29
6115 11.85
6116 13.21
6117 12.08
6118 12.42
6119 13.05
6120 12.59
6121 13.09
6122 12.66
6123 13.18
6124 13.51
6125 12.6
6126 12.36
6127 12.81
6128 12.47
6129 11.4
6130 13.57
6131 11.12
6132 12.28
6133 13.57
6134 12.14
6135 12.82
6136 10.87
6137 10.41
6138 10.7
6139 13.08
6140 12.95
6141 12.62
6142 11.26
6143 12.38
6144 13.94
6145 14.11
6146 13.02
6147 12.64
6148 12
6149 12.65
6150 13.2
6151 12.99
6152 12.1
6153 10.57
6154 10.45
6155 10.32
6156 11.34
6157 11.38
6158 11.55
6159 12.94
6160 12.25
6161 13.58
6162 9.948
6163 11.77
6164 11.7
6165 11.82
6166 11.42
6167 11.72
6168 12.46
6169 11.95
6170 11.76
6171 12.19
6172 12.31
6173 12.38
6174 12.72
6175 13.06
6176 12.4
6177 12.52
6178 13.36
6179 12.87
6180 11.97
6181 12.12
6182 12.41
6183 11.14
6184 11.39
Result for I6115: 1.0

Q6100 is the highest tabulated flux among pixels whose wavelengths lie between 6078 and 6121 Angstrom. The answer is 14.18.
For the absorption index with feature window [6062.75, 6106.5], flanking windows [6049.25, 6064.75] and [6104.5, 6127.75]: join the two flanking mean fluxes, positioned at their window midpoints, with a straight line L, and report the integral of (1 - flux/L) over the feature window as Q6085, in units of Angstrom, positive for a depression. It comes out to 1.3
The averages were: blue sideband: 13.1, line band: 12.6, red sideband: 12.8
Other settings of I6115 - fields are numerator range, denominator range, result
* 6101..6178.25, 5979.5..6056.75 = 0.99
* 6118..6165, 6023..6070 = 0.98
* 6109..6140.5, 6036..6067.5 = 0.99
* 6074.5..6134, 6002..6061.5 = 0.99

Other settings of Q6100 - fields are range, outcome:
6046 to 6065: 14.97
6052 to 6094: 15.42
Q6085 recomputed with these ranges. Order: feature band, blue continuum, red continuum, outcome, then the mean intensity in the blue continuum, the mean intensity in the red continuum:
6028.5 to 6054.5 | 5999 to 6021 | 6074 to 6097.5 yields -0.2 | 13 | 12.6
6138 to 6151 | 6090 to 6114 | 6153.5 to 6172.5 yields -0.9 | 12.4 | 11.7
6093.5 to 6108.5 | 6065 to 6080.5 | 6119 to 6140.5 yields 0.5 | 13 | 12.4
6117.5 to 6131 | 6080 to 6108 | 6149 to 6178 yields -0.5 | 12.4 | 12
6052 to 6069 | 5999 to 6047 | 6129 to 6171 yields -0.3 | 12.9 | 12.1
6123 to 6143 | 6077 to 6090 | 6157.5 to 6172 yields -0.1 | 12.7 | 11.9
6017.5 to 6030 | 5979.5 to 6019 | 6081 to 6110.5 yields 0.3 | 13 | 12.5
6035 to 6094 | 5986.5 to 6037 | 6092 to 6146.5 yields -0.6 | 12.9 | 12.5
